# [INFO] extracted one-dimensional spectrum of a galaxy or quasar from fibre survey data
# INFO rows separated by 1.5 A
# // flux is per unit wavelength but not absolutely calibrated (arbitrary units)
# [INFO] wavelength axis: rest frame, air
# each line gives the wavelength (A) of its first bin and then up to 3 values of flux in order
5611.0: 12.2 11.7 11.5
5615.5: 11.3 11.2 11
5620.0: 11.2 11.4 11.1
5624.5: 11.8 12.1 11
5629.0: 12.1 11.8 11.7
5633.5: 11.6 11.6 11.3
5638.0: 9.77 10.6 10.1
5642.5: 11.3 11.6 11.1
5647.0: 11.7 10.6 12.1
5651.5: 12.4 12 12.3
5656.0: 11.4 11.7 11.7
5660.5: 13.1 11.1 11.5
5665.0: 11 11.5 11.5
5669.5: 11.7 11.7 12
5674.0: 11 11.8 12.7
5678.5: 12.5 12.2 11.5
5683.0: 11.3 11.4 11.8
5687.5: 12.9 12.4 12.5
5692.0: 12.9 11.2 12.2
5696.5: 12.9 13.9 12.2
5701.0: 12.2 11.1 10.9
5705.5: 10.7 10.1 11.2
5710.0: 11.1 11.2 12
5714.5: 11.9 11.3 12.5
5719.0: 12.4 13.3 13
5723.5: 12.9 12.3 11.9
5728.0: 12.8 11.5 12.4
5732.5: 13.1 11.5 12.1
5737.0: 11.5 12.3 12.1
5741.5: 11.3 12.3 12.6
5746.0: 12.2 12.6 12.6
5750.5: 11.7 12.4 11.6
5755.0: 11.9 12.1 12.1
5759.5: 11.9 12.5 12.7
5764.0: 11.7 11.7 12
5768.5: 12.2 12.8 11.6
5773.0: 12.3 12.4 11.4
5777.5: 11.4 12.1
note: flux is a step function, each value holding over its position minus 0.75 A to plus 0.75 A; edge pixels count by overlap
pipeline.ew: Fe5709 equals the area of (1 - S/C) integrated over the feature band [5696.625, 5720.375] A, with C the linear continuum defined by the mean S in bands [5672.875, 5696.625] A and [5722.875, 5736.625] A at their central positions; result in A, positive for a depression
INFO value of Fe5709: 0.8 A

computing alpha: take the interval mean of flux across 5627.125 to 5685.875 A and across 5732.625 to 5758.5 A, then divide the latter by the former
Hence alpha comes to 1.04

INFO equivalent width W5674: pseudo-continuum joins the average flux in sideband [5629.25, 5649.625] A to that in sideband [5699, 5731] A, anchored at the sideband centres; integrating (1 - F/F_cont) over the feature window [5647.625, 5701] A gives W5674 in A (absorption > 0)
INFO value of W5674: -2.2 A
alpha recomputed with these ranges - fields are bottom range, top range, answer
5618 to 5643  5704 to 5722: 1.03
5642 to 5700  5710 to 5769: 1.02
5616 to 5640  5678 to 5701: 1.08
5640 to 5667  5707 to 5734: 1.05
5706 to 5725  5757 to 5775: 1.02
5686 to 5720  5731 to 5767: 1.02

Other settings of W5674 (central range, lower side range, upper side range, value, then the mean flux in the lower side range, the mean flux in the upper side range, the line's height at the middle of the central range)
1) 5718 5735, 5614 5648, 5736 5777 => -0.8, 11.3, 12.1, 11.9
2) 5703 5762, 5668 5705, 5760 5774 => 0.5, 12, 12.2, 12.1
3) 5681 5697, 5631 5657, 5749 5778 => -0.6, 11.4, 12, 11.6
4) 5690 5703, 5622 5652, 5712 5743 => -0.5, 11.4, 12.2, 11.9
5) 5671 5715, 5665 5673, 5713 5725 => 0.5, 11.6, 12.4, 12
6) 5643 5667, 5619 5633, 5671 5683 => 0.2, 11.6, 11.9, 11.8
